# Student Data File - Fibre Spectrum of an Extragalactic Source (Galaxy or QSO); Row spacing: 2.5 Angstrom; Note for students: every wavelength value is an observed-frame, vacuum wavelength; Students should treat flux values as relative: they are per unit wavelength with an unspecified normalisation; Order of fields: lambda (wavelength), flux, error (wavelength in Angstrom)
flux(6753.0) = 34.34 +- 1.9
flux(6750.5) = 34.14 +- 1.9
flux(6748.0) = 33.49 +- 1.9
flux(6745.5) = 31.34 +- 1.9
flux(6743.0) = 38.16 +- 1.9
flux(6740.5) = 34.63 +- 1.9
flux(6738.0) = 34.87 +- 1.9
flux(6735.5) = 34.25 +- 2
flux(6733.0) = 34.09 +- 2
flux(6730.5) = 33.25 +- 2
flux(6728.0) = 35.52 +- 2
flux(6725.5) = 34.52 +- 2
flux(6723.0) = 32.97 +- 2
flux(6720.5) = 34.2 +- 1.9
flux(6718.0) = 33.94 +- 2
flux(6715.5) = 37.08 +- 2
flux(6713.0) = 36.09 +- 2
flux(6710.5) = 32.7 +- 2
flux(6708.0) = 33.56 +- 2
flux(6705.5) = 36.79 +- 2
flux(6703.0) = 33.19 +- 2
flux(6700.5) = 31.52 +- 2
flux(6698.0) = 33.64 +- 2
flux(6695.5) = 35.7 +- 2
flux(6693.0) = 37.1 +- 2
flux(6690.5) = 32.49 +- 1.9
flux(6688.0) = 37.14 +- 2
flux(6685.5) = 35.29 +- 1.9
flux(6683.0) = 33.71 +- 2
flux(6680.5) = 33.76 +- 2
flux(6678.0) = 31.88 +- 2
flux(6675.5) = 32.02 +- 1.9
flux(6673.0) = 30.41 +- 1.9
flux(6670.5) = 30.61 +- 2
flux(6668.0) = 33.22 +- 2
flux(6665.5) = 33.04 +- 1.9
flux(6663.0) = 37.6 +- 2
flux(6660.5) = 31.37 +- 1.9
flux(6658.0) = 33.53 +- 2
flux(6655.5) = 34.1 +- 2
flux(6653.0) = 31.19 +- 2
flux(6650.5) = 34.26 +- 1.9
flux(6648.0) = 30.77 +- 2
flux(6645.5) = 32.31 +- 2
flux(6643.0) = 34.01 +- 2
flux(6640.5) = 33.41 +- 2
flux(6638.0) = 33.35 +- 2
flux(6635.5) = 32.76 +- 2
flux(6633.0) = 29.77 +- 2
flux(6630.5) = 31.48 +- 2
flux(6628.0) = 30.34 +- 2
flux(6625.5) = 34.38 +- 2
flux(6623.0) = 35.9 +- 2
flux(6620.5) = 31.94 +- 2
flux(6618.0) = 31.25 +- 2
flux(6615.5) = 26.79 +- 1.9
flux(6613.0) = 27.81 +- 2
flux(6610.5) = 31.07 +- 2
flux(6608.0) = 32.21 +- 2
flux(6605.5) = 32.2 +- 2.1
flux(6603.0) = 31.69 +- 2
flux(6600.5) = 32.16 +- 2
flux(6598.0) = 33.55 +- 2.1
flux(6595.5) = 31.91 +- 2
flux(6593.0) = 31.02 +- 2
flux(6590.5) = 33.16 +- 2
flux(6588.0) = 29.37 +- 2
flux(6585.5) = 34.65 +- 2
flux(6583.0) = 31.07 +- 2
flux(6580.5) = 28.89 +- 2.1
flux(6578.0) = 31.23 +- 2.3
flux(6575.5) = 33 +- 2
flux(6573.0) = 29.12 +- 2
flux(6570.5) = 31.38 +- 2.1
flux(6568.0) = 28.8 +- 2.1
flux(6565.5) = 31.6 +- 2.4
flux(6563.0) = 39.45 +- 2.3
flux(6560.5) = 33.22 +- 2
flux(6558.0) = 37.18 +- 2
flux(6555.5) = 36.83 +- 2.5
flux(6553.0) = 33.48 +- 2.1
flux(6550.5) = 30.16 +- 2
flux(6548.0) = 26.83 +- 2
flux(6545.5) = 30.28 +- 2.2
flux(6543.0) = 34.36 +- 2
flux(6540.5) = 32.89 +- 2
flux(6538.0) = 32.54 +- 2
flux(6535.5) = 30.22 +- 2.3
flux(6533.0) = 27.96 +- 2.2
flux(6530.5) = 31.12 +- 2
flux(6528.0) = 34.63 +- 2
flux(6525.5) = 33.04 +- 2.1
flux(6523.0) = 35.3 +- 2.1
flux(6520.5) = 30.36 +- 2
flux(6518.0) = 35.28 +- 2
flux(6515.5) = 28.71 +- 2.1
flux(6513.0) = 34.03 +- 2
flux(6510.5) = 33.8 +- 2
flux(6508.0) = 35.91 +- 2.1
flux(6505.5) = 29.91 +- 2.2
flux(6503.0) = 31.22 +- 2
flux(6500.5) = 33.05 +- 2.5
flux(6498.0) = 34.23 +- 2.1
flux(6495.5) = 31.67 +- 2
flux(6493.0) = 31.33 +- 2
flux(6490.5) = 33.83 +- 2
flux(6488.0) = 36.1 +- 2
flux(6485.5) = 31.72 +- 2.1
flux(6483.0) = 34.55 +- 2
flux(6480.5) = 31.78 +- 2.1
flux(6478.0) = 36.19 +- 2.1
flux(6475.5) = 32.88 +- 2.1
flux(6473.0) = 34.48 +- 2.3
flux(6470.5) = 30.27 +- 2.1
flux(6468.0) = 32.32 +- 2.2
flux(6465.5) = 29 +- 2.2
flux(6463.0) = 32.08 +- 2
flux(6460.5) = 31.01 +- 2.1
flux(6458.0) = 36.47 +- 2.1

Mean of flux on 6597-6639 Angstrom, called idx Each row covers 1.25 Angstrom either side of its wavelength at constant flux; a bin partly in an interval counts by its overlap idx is 31.7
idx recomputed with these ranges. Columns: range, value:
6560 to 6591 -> 31.9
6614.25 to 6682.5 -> 32.4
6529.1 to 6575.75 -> 32.1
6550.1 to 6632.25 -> 32.1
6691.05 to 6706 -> 34.4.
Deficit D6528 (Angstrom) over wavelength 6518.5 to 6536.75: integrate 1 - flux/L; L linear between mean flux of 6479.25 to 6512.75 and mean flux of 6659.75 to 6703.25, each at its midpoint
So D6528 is 0.65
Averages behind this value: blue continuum 33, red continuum 33.6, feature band 31.9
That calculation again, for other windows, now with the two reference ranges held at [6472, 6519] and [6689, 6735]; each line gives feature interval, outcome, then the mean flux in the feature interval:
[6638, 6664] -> 0.6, 33.2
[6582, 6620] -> 2.7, 31.3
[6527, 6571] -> 1.4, 32.4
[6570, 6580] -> 0.8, 31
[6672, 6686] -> 0.6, 32.8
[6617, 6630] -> 0.4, 32.7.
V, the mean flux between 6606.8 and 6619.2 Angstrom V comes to 29.8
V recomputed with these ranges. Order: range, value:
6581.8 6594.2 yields 31.9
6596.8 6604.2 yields 32.5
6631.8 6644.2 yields 32.7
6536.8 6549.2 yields 31.4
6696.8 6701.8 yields 32.6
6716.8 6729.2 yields 34.2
